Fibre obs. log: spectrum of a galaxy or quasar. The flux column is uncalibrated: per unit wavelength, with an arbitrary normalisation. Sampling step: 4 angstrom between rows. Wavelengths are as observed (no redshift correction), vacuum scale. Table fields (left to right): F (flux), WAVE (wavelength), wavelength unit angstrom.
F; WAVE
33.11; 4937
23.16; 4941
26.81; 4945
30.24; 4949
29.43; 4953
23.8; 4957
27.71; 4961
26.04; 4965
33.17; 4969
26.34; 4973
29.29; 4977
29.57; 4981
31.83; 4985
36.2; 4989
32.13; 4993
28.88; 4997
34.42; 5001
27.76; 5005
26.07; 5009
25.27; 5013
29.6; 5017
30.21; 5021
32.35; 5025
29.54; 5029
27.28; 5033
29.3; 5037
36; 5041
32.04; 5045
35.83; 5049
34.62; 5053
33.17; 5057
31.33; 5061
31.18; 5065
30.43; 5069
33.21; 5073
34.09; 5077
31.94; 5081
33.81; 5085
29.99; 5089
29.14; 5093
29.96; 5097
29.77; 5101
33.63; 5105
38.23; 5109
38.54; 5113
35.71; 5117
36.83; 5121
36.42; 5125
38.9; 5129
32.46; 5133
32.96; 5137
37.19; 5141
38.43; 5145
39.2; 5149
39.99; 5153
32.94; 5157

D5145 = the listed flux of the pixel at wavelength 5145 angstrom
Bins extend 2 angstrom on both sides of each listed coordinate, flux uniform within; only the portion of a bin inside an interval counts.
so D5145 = 38.43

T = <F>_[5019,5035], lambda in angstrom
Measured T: 29.8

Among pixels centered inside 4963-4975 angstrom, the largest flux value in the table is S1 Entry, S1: 33.17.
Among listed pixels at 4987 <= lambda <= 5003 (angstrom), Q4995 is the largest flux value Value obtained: 36.2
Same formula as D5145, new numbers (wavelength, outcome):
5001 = 34.42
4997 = 28.88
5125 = 36.42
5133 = 32.46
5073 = 33.21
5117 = 35.71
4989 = 36.2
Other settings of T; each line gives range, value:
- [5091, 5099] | 29.6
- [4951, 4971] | 28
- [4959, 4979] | 28.5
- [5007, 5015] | 25.7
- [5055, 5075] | 31.9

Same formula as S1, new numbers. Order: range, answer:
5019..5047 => 36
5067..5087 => 34.09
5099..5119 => 38.54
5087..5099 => 29.99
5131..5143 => 37.19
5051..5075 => 34.62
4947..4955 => 30.24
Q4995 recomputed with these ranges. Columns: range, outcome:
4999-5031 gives 34.42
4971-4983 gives 29.57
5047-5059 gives 35.83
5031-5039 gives 29.3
